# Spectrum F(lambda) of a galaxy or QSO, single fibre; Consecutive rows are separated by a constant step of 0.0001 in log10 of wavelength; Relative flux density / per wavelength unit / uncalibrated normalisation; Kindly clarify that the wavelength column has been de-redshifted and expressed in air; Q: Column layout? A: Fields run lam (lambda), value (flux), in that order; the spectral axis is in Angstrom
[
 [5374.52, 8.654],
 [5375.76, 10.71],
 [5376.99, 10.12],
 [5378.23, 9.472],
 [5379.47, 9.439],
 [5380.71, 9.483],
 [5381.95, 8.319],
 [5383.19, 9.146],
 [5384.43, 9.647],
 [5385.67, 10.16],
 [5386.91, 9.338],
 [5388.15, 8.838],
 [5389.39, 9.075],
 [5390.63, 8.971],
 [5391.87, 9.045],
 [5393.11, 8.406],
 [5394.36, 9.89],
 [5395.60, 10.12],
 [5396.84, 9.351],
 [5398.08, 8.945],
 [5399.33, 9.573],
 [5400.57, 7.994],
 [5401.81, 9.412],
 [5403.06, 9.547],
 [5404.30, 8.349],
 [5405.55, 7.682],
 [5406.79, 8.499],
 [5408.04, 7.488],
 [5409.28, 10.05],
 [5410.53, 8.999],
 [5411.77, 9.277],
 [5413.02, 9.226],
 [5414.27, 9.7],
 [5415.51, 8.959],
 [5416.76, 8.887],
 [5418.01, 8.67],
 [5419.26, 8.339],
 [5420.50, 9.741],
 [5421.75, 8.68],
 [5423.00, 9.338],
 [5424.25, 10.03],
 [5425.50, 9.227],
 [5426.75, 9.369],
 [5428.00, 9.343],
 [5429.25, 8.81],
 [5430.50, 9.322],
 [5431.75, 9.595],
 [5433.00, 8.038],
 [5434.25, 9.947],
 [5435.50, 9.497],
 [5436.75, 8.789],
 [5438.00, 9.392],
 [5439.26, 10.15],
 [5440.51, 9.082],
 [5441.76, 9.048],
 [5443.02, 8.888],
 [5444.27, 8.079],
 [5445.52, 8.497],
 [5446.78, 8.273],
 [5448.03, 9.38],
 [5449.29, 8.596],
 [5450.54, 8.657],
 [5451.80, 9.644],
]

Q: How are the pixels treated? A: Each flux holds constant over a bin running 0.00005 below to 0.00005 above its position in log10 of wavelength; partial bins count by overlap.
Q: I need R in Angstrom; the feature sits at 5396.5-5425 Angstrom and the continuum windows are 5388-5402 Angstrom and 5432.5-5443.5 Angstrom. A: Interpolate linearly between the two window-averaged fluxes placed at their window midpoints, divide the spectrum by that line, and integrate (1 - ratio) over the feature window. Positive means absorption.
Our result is 0.6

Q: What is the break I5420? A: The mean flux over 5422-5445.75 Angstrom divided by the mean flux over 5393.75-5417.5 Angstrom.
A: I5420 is 1.02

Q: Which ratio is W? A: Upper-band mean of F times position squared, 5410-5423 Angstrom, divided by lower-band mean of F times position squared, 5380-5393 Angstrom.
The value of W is 1.0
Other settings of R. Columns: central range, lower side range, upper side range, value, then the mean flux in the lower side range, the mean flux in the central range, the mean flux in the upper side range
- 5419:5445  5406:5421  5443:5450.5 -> -1.2 Angstrom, 8.97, 9.19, 8.61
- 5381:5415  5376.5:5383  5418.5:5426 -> 0.7 Angstrom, 9.33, 9.08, 9.22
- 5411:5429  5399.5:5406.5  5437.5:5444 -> -0.5 Angstrom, 8.66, 9.19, 9.23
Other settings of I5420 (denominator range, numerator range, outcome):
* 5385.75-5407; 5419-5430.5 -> 1.02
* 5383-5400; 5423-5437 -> 1.00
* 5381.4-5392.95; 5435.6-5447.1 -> 0.98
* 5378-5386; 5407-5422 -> 0.96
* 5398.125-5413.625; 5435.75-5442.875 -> 1.05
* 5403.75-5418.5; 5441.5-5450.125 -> 0.98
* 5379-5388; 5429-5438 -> 0.98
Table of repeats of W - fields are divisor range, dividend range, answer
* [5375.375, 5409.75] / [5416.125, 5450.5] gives 1.00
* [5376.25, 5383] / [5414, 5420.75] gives 0.97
